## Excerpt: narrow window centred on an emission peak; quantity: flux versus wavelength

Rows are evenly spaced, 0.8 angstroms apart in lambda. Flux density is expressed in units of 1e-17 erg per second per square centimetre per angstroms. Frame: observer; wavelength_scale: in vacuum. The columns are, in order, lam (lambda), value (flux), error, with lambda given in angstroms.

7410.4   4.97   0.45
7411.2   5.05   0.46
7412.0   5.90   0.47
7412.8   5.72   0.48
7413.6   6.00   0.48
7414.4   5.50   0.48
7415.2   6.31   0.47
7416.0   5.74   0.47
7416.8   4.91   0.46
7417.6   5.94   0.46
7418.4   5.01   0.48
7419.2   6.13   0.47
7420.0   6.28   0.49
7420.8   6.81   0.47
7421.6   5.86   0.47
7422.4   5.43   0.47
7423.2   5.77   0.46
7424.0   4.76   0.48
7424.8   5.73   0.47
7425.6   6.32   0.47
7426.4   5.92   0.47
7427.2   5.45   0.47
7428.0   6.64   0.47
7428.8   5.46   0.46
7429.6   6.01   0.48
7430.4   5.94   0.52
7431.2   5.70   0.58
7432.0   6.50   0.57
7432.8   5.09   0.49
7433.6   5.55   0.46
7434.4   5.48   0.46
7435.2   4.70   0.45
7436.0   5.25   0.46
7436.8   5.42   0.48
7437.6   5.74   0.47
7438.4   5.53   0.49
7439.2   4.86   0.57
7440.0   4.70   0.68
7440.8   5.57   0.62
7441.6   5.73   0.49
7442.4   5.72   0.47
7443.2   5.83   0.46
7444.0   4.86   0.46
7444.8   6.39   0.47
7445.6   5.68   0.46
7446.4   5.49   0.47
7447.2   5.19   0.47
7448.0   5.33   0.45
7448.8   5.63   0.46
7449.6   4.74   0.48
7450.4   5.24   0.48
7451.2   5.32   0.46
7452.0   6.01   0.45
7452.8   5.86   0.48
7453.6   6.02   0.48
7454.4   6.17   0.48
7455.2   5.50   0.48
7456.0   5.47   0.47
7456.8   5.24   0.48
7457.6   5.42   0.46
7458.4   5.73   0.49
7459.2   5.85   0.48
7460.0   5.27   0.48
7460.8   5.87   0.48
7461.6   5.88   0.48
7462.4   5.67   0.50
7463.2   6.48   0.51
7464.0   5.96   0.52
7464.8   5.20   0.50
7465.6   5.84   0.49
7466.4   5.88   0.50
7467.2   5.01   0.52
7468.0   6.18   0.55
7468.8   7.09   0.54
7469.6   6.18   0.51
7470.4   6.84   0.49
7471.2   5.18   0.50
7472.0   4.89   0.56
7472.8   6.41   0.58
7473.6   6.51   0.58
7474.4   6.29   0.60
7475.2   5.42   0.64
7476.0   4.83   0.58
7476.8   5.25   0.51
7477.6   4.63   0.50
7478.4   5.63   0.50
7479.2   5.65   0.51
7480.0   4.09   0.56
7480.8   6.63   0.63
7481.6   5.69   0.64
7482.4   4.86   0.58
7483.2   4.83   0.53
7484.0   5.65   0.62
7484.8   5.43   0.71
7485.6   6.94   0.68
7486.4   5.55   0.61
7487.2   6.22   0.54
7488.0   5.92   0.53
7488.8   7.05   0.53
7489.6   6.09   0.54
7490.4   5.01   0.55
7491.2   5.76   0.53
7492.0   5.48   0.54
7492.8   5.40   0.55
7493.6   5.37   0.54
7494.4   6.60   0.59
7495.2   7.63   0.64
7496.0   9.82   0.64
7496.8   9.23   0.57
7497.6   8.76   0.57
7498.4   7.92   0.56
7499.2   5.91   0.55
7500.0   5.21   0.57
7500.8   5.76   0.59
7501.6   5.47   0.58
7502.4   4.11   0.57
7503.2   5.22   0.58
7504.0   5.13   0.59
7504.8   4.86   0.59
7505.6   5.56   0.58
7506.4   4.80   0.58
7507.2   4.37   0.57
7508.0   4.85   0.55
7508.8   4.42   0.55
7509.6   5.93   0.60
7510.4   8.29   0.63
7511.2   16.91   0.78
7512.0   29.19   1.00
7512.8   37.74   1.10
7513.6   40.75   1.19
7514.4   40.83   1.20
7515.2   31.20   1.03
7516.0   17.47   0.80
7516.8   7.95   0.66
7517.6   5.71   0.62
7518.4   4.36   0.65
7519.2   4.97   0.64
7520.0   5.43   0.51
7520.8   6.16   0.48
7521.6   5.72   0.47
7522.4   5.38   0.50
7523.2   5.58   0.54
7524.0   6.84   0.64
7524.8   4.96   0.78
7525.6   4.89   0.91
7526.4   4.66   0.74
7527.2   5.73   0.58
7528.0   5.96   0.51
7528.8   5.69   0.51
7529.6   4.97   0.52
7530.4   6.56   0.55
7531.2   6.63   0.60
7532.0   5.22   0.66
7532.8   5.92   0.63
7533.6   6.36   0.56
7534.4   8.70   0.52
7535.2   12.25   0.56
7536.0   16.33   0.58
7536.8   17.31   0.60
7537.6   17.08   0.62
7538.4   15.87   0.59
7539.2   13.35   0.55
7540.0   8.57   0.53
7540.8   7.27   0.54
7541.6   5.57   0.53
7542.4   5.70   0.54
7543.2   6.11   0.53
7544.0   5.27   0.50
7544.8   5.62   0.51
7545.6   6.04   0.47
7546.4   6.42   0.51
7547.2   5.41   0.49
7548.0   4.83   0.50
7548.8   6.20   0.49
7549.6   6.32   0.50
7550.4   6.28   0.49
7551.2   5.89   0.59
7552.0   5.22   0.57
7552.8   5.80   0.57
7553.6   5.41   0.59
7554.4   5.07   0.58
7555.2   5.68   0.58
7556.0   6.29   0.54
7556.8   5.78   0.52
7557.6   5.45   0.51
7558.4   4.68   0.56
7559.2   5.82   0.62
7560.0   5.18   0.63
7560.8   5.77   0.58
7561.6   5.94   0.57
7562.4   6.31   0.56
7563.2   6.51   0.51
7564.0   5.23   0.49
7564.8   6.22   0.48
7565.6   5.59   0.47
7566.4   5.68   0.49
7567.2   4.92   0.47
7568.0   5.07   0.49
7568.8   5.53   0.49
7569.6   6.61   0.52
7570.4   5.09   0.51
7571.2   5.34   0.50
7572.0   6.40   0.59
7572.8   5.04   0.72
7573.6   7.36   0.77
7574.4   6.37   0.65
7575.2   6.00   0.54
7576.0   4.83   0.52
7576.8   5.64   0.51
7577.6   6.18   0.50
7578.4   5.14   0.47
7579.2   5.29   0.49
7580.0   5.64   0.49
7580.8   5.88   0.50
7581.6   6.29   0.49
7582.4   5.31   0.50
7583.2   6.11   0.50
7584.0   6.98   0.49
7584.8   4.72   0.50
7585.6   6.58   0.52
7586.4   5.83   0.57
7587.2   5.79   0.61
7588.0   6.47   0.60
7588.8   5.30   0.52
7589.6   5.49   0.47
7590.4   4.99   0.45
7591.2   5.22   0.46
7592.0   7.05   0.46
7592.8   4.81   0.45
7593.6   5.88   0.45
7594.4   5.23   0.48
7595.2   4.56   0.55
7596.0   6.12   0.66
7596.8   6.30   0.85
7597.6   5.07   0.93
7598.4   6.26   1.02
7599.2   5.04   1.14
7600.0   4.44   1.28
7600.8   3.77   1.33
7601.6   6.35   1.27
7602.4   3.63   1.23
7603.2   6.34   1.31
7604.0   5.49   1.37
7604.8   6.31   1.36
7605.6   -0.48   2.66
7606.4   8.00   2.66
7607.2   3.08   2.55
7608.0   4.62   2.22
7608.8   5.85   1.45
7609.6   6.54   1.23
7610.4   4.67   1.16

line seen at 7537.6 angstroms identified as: [N II] 6583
